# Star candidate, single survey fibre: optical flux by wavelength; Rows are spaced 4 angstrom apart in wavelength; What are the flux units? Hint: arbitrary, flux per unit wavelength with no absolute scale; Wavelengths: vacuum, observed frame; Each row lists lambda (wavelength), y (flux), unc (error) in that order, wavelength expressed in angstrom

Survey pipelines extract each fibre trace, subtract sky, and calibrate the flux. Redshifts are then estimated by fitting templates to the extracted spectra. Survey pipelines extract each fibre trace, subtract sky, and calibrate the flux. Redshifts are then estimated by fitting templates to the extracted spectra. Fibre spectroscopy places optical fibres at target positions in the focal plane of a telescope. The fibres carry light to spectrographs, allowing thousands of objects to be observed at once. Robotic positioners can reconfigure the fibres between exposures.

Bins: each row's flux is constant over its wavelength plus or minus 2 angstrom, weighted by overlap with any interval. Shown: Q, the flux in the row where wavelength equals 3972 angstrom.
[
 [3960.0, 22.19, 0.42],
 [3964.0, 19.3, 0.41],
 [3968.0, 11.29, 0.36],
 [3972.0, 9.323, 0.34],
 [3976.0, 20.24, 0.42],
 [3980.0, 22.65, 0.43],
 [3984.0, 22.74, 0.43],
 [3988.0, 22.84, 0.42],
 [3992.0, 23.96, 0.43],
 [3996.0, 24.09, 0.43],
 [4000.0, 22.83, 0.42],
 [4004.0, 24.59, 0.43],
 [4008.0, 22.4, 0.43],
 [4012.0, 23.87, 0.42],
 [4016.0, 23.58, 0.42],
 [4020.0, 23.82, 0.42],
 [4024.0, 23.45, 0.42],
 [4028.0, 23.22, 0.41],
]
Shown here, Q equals 9.323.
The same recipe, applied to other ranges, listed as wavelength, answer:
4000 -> 22.83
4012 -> 23.87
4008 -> 22.4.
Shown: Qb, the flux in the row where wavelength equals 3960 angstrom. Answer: 22.19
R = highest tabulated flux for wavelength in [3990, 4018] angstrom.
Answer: 24.59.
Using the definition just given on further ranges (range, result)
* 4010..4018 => 23.87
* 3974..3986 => 22.74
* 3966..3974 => 11.29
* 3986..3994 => 23.96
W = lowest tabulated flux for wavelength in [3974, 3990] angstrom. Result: 20.24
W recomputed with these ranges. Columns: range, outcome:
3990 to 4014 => 22.4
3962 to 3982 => 9.323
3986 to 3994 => 22.84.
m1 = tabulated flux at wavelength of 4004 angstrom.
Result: 24.59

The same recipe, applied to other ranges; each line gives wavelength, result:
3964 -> 19.3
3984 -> 22.74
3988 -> 22.84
